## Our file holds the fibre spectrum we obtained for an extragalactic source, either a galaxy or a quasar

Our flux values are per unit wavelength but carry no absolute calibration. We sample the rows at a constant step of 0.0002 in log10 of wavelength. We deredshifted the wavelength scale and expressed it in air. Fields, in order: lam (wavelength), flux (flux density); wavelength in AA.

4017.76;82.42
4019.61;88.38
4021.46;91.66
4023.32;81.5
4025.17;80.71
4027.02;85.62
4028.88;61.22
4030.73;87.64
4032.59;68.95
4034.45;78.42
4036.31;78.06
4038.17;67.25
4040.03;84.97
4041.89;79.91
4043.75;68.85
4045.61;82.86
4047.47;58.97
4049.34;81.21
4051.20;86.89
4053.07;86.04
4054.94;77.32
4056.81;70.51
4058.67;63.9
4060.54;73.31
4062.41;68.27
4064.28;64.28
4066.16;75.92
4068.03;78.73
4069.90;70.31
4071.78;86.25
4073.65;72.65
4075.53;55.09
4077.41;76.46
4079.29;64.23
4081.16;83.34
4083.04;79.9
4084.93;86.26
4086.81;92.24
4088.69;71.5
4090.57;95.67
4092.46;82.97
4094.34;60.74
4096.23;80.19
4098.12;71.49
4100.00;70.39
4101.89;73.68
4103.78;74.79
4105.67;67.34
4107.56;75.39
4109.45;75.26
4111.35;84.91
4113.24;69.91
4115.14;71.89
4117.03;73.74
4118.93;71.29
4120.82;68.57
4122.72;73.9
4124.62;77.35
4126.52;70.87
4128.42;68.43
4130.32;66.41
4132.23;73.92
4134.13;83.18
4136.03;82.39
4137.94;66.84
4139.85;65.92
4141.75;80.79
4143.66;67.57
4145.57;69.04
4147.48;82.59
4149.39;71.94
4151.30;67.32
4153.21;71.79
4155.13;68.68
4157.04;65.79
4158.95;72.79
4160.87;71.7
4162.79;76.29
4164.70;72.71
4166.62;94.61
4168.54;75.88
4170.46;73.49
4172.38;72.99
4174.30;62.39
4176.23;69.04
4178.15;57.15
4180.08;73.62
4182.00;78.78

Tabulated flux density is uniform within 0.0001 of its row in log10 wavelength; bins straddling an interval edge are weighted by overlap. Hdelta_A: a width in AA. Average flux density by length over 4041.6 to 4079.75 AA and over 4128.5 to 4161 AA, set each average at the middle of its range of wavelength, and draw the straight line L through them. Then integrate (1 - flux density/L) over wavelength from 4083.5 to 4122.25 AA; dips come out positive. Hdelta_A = -1.7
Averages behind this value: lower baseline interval 73.4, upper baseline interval 72.2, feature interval 75.9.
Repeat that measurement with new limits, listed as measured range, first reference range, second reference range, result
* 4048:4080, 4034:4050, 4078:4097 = 1.63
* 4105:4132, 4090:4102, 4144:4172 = 0.93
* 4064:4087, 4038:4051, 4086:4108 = 0.17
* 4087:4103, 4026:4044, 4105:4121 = -0.52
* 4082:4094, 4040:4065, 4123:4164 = -1.59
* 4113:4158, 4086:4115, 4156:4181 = 1.22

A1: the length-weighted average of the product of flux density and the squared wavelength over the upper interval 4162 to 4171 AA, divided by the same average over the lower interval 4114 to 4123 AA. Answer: 1.13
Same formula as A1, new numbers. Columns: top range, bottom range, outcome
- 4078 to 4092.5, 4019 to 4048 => 1.08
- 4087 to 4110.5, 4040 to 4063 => 1.03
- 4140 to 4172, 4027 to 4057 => 1.02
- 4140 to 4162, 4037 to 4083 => 1.01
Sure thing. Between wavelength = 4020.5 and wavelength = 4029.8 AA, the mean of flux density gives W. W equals 80.2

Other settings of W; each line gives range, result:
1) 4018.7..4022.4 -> 89.9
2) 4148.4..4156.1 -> 70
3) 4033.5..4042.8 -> 77.7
